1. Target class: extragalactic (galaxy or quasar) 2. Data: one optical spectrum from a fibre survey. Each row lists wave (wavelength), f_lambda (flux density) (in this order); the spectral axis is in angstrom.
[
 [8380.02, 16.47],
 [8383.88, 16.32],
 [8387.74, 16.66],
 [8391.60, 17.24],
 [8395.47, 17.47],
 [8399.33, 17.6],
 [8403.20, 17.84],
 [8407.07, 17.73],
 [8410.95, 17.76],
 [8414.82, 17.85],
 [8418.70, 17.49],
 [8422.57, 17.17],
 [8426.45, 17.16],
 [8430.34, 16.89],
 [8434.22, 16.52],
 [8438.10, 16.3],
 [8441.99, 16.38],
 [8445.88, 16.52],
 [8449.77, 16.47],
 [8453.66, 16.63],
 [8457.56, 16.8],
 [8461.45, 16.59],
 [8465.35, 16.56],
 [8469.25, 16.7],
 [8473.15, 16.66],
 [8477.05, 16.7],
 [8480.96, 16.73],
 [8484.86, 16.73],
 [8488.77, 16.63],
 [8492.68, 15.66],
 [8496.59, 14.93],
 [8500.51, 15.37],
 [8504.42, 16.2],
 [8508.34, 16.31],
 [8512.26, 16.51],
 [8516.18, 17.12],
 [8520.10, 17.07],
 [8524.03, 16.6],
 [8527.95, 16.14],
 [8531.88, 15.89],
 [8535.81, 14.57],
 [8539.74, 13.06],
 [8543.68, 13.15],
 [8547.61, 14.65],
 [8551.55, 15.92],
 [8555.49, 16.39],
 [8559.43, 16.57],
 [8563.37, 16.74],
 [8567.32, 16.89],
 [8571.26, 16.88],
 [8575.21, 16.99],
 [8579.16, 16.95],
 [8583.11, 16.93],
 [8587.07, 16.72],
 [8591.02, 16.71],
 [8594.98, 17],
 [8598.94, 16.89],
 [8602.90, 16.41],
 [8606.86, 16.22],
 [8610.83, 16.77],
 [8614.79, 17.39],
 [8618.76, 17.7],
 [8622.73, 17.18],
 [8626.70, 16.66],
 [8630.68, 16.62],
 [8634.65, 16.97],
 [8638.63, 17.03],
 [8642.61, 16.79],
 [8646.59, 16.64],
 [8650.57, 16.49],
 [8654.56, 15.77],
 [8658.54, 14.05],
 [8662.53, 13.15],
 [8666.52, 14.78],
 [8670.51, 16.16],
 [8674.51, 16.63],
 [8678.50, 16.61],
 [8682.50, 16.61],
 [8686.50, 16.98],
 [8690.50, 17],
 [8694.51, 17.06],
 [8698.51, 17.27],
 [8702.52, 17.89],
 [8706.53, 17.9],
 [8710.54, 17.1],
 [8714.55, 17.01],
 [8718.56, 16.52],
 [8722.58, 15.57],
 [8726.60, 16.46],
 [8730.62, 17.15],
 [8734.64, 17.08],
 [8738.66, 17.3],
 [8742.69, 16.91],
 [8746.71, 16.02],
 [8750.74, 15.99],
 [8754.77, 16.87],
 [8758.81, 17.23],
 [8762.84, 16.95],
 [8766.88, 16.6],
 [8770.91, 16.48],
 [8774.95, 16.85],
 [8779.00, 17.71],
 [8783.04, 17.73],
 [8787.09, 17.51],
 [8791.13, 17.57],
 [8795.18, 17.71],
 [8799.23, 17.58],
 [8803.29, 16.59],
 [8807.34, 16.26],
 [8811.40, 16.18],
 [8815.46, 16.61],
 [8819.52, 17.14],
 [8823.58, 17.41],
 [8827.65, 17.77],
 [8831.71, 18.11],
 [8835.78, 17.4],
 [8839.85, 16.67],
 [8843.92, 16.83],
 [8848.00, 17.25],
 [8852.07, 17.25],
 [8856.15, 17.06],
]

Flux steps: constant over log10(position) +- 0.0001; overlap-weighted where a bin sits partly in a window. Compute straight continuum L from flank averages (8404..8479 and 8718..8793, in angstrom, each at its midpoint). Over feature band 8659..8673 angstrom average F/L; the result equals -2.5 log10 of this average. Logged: 0.15 mag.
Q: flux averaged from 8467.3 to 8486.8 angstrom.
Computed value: 16.7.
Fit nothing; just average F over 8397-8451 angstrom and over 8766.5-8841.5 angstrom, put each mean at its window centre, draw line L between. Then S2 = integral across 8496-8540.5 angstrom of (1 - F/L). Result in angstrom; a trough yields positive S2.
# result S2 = 3.2 angstrom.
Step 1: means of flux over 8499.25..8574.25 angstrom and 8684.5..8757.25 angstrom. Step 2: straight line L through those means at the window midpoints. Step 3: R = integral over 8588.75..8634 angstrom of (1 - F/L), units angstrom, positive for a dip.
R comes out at -1.5 angstrom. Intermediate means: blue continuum 15.9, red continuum 16.9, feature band 16.9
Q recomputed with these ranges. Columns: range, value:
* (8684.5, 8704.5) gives 17.2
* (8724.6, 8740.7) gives 17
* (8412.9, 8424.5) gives 17.5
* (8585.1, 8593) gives 16.7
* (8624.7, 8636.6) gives 16.8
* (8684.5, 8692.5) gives 17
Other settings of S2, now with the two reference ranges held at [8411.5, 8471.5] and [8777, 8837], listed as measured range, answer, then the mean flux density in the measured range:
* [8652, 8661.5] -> 1.26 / 14.8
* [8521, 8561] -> 3.82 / 15.3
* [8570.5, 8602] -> 0.26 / 16.9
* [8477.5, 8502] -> 1.19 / 16.1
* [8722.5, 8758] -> 1.09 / 16.7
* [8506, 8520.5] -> 0.18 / 16.7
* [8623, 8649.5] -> 0.42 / 16.8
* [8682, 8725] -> 0.39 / 17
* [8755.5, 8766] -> 0.13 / 17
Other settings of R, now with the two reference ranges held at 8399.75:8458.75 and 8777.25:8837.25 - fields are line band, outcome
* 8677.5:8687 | 0.27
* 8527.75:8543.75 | 2.39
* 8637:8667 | 2.75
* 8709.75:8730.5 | 0.81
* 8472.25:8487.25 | 0.33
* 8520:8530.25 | 0.37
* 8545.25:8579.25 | 1.50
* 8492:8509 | 1.43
